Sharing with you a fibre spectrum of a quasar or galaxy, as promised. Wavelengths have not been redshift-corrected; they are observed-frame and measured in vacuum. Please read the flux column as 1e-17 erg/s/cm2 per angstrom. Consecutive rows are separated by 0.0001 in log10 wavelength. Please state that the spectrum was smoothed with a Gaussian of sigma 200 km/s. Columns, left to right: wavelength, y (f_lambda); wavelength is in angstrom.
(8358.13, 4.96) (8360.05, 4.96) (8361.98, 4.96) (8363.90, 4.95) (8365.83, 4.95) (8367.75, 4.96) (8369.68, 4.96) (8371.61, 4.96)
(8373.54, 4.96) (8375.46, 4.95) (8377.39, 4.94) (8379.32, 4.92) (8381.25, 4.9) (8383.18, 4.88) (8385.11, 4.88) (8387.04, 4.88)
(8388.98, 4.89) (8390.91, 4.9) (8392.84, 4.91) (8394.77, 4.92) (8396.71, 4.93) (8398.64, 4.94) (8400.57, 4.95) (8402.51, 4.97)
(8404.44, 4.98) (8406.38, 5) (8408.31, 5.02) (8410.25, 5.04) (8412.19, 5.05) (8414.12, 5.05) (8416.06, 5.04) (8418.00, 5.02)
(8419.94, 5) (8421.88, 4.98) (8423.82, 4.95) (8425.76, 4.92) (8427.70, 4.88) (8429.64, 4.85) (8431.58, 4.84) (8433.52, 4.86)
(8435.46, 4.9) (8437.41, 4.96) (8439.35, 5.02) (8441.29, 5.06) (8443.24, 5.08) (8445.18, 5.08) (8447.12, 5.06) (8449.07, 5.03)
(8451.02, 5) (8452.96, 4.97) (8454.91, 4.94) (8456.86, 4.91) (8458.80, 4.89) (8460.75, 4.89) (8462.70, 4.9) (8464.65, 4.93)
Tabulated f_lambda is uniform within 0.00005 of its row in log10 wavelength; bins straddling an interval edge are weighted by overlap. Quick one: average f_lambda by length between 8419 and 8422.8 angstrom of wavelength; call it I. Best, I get 4.99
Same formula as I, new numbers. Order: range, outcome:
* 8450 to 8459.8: 4.94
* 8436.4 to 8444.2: 5.02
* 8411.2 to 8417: 5.05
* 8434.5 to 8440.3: 4.96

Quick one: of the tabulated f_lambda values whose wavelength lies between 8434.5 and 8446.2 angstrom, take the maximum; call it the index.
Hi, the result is 5.08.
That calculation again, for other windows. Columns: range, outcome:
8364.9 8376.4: 4.96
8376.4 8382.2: 4.94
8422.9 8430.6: 4.95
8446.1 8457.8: 5.06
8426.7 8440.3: 5.02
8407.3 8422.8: 5.05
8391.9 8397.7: 4.93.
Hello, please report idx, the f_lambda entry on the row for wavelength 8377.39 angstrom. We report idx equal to 4.94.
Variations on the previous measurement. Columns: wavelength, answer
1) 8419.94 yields 5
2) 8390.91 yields 4.9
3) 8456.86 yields 4.91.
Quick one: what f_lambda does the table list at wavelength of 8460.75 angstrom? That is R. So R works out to 4.89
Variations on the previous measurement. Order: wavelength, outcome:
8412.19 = 5.05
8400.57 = 4.95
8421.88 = 4.98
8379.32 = 4.92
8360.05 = 4.96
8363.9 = 4.95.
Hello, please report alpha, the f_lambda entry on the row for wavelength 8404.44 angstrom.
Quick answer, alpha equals 4.98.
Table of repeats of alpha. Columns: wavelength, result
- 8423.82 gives 4.95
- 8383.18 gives 4.88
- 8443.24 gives 5.08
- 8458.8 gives 4.89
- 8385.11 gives 4.88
